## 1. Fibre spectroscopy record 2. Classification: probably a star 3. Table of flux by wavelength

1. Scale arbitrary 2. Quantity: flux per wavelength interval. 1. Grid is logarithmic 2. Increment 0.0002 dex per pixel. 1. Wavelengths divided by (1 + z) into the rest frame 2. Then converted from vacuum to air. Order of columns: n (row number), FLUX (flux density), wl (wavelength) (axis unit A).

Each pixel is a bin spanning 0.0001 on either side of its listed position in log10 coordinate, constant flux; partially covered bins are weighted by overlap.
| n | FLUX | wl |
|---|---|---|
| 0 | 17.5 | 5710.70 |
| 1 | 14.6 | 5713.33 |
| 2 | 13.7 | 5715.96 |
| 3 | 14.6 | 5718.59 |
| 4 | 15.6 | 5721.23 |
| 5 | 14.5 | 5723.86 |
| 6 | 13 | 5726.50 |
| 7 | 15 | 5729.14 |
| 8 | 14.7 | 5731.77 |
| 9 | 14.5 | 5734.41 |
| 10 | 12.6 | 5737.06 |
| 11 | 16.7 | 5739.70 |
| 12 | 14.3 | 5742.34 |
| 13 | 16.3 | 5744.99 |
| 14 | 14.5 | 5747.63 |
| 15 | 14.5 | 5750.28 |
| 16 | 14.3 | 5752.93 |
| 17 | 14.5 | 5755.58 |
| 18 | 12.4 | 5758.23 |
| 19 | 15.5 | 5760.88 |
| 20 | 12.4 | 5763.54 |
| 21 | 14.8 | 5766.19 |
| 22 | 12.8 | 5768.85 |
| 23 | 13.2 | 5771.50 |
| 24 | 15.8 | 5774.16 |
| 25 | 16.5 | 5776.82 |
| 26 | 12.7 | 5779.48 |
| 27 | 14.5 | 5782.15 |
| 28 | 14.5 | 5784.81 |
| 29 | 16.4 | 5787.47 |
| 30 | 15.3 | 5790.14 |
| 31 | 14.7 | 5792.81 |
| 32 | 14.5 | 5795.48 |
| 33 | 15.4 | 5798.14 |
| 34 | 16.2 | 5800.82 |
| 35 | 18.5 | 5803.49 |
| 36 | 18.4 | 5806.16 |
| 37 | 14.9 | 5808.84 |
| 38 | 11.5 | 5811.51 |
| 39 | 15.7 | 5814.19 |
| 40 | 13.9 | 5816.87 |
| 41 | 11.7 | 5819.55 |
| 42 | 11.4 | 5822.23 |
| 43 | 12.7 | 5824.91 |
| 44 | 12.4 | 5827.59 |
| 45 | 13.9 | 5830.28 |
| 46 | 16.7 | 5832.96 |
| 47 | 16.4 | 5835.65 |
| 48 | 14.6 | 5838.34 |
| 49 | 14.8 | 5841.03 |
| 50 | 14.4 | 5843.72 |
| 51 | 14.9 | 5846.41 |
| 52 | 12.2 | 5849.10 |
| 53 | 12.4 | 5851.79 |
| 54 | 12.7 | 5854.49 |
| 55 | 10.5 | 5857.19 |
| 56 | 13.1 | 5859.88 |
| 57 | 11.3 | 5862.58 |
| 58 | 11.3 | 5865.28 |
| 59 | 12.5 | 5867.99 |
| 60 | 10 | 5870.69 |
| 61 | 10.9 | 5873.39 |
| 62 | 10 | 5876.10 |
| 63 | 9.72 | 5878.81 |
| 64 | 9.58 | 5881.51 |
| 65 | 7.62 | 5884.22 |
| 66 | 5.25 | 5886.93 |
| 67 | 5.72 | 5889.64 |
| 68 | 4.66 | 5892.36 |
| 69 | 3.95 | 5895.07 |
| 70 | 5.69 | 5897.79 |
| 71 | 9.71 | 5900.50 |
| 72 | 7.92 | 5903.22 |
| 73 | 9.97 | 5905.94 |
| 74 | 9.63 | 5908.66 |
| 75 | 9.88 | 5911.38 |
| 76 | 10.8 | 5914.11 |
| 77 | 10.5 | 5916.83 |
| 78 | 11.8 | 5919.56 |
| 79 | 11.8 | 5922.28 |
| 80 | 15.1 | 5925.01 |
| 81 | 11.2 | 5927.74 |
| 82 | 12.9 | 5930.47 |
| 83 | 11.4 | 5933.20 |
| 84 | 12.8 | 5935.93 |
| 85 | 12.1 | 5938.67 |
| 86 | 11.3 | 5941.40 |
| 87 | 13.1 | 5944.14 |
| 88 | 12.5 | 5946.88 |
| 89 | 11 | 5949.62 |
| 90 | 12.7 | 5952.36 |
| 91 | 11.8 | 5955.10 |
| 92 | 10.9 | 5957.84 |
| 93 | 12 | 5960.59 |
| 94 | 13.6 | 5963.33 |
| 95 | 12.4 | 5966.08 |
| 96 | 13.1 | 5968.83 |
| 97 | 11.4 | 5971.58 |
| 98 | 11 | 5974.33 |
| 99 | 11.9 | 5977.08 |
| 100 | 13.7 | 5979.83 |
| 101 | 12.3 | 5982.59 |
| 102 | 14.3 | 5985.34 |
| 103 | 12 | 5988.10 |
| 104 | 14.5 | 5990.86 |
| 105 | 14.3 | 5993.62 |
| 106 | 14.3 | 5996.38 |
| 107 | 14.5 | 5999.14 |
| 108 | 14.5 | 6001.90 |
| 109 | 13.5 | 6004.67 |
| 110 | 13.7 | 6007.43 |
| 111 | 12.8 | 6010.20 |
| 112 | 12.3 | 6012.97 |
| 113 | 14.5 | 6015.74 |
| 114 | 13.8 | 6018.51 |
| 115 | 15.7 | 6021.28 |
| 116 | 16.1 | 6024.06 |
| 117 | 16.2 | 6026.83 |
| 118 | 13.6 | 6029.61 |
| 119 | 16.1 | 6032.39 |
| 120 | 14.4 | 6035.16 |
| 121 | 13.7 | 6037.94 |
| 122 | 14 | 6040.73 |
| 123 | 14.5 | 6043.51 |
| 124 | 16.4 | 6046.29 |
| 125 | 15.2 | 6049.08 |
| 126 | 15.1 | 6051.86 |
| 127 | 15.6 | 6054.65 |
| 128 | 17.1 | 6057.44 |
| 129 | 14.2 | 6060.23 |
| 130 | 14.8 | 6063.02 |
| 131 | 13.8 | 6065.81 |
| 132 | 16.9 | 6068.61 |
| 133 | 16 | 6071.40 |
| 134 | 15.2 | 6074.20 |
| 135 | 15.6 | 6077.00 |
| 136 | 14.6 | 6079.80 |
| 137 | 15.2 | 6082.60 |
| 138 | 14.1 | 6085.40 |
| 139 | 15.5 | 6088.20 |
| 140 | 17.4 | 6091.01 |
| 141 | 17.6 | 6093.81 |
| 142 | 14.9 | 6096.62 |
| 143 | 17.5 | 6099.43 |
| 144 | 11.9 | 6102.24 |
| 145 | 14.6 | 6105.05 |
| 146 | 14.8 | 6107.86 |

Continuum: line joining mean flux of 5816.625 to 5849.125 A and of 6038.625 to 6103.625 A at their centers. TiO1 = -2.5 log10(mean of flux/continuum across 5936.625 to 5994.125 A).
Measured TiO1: 0.18 mag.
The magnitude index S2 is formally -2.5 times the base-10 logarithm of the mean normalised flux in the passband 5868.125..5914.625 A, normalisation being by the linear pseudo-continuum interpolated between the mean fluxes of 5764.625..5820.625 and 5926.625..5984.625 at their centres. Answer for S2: 0.499 mag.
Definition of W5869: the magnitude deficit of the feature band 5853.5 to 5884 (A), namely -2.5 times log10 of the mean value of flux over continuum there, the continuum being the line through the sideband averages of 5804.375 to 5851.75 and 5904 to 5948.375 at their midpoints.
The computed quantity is 0.20 mag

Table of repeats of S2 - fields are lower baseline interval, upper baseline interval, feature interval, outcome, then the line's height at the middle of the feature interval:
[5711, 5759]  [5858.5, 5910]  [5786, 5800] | -0.23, 12.3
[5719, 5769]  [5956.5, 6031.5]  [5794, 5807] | -0.16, 14.2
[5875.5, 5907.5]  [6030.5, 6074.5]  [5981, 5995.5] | -0.12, 12.1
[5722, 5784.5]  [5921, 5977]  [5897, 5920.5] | 0.30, 12.6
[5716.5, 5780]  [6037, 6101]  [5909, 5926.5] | 0.28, 15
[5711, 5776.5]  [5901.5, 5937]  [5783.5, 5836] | -0.12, 13.2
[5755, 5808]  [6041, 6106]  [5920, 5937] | 0.21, 15.2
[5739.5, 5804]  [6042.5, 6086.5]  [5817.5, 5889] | 0.24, 14.9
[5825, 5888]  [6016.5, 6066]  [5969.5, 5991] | 0.12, 14.1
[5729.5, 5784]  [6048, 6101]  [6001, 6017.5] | 0.14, 15.3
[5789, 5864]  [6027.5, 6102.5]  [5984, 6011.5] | 0.08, 14.9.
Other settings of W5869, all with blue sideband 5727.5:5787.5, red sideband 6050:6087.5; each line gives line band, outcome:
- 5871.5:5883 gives 0.420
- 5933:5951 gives 0.231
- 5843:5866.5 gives 0.176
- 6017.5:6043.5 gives 0.023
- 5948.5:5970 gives 0.223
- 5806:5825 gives 0.080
